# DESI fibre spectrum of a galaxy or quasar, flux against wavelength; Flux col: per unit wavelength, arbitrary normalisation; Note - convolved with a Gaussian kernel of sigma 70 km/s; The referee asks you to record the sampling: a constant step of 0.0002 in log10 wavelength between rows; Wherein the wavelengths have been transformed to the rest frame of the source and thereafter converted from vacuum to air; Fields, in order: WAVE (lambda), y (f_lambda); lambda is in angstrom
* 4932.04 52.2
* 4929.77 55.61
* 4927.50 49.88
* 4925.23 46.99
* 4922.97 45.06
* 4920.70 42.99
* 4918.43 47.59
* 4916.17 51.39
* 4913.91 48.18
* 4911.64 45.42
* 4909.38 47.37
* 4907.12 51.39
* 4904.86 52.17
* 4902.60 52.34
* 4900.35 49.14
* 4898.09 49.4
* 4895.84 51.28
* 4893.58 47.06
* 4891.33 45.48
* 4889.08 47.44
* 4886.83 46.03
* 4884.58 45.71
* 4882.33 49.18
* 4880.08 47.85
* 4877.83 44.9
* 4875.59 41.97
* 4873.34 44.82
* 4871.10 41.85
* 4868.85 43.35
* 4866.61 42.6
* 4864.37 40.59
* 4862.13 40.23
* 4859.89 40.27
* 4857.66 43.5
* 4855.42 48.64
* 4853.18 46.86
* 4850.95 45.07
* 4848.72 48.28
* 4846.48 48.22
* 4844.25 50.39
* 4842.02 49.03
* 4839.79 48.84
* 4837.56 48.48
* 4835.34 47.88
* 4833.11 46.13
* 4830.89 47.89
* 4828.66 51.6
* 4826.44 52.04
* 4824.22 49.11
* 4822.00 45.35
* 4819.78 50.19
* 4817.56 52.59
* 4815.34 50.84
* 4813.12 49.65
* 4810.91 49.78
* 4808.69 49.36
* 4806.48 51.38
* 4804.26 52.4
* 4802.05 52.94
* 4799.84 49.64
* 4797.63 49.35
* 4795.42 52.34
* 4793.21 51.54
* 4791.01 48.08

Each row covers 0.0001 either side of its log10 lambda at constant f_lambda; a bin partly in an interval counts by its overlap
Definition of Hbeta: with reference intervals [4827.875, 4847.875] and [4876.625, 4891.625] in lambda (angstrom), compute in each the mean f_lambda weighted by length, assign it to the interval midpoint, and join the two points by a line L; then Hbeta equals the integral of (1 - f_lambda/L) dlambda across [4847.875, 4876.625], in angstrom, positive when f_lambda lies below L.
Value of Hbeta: 2.4 angstrom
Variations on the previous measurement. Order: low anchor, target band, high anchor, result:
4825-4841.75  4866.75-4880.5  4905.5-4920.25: 1.4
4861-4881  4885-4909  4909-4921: -1.8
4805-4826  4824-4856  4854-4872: -1.6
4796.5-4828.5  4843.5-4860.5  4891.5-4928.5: 1.1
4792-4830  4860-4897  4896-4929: 3.3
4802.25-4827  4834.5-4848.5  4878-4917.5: 0.3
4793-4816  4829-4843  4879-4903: 0.5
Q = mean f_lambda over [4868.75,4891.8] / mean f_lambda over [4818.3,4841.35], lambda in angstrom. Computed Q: 0.93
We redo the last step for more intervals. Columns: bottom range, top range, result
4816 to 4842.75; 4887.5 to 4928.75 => 0.98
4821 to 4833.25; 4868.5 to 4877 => 0.88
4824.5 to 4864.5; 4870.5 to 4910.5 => 1.01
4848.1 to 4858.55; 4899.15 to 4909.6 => 1.09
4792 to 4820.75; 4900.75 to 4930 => 0.96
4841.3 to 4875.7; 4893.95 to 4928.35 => 1.09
